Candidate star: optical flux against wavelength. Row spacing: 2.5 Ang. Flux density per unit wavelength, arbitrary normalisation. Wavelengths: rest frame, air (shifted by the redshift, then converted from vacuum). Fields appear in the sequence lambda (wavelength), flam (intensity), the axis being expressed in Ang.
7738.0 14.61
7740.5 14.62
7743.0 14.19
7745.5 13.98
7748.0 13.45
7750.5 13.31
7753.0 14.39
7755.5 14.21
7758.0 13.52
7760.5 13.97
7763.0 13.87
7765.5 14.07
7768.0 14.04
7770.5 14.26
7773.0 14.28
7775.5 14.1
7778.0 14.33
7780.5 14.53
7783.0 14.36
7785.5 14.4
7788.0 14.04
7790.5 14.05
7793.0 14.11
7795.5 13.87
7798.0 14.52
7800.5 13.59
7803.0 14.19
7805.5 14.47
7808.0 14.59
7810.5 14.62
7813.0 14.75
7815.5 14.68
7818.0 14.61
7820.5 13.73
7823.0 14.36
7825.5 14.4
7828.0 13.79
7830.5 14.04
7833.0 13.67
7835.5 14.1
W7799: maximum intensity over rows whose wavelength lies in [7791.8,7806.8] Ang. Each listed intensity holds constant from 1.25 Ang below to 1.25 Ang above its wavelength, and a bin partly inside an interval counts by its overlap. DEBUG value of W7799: 14.52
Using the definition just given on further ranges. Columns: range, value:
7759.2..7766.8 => 14.07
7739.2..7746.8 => 14.62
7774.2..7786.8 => 14.53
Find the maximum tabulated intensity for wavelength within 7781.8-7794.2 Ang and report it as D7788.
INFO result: 14.4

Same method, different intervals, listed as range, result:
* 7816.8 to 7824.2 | 14.61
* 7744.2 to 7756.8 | 14.39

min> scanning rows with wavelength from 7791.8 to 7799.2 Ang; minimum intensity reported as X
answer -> 13.87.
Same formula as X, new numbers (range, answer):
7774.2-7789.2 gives 14.04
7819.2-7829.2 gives 13.73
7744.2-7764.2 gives 13.31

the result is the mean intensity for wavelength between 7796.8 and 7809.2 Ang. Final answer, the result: 14.3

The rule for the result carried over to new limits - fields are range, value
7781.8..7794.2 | 14.2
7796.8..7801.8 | 14.1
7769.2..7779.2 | 14.2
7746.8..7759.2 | 13.8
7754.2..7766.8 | 13.9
